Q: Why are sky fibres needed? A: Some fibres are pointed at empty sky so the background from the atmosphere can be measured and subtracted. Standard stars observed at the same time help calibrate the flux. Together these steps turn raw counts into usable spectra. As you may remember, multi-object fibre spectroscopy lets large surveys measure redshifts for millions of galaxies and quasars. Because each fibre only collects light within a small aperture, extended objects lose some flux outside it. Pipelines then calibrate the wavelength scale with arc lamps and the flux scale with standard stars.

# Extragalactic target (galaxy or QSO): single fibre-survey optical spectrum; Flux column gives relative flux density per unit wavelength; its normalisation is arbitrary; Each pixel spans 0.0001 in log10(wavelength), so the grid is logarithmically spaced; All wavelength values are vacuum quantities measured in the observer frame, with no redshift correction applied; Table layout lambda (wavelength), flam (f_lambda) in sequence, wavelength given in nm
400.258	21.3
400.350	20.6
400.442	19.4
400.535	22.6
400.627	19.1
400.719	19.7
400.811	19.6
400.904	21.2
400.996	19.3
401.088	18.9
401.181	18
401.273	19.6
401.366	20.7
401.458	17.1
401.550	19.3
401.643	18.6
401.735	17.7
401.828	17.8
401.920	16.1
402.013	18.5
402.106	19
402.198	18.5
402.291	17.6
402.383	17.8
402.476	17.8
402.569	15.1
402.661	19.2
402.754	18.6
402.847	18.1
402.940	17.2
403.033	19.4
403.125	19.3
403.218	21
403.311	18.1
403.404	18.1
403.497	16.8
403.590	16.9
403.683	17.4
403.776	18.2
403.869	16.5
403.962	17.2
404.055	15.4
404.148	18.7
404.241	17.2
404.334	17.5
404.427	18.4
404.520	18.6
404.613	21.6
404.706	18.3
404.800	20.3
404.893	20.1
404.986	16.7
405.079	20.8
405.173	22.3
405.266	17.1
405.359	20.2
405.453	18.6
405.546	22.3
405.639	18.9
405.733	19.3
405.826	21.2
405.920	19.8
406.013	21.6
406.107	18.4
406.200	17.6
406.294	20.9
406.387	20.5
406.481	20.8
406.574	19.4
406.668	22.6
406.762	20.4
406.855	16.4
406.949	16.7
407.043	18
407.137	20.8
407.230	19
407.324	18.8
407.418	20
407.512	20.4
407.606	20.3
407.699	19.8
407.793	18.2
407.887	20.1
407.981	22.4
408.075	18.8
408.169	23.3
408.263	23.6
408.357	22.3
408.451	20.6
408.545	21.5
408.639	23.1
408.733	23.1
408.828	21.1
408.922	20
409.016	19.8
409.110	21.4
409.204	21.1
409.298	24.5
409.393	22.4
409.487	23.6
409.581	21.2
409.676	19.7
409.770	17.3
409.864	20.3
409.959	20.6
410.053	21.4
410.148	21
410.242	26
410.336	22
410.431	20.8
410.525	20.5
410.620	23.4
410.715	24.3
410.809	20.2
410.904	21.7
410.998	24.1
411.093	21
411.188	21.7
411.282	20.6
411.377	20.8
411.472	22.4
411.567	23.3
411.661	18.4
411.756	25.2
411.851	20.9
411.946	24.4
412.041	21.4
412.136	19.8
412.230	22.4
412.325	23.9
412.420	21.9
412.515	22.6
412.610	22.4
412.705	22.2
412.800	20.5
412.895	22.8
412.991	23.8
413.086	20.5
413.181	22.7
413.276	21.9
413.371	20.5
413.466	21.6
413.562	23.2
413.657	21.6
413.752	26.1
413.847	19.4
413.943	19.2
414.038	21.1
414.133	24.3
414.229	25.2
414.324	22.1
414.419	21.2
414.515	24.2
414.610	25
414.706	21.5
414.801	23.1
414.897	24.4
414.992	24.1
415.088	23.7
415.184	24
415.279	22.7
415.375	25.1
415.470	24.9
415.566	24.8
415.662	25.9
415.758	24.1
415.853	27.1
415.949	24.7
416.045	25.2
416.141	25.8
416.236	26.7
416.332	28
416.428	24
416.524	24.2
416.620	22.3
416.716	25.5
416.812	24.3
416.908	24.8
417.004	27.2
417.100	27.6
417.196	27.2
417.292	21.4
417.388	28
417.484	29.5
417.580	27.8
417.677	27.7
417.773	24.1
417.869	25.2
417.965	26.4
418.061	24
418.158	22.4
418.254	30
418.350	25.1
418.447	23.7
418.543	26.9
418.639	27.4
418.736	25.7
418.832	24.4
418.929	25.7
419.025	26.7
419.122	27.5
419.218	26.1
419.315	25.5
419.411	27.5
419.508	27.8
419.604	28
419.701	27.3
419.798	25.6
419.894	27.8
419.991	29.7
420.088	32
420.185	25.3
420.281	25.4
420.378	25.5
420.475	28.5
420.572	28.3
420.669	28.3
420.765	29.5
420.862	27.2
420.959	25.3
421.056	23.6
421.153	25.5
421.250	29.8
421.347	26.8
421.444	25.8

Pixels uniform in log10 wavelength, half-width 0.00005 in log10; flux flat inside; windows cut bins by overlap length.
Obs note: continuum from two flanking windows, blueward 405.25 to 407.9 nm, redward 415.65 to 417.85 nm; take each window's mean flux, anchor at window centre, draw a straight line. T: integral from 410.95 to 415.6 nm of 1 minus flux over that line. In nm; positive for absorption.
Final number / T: 0.222 nm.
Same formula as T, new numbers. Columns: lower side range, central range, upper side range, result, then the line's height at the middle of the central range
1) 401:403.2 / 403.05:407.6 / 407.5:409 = 0.17 nm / 19.8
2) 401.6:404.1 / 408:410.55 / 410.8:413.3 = -0.10 nm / 20.8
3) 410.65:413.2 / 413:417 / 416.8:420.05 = 0.07 nm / 24.1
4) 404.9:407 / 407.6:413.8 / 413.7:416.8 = 0.03 nm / 21.9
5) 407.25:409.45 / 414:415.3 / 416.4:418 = 0.06 nm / 24.4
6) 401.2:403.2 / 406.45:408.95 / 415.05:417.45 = 0.07 nm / 21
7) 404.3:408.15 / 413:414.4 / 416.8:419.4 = 0.09 nm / 23.7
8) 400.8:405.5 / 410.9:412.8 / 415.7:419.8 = 0.07 nm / 22.9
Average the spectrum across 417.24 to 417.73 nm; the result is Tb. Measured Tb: 26.8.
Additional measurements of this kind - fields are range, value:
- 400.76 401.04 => 20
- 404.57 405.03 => 19.4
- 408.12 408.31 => 23.4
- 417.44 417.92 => 26.8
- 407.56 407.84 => 19.5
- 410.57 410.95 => 22.3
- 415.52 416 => 25.3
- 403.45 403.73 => 17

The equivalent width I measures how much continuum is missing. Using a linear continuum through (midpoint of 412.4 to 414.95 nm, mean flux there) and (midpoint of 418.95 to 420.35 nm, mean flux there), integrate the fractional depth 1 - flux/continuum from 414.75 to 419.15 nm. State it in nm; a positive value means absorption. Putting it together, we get -0.069 nm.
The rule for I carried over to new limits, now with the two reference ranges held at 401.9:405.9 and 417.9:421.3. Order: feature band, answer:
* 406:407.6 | 0.041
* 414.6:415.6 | 0.020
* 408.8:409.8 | 0.008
